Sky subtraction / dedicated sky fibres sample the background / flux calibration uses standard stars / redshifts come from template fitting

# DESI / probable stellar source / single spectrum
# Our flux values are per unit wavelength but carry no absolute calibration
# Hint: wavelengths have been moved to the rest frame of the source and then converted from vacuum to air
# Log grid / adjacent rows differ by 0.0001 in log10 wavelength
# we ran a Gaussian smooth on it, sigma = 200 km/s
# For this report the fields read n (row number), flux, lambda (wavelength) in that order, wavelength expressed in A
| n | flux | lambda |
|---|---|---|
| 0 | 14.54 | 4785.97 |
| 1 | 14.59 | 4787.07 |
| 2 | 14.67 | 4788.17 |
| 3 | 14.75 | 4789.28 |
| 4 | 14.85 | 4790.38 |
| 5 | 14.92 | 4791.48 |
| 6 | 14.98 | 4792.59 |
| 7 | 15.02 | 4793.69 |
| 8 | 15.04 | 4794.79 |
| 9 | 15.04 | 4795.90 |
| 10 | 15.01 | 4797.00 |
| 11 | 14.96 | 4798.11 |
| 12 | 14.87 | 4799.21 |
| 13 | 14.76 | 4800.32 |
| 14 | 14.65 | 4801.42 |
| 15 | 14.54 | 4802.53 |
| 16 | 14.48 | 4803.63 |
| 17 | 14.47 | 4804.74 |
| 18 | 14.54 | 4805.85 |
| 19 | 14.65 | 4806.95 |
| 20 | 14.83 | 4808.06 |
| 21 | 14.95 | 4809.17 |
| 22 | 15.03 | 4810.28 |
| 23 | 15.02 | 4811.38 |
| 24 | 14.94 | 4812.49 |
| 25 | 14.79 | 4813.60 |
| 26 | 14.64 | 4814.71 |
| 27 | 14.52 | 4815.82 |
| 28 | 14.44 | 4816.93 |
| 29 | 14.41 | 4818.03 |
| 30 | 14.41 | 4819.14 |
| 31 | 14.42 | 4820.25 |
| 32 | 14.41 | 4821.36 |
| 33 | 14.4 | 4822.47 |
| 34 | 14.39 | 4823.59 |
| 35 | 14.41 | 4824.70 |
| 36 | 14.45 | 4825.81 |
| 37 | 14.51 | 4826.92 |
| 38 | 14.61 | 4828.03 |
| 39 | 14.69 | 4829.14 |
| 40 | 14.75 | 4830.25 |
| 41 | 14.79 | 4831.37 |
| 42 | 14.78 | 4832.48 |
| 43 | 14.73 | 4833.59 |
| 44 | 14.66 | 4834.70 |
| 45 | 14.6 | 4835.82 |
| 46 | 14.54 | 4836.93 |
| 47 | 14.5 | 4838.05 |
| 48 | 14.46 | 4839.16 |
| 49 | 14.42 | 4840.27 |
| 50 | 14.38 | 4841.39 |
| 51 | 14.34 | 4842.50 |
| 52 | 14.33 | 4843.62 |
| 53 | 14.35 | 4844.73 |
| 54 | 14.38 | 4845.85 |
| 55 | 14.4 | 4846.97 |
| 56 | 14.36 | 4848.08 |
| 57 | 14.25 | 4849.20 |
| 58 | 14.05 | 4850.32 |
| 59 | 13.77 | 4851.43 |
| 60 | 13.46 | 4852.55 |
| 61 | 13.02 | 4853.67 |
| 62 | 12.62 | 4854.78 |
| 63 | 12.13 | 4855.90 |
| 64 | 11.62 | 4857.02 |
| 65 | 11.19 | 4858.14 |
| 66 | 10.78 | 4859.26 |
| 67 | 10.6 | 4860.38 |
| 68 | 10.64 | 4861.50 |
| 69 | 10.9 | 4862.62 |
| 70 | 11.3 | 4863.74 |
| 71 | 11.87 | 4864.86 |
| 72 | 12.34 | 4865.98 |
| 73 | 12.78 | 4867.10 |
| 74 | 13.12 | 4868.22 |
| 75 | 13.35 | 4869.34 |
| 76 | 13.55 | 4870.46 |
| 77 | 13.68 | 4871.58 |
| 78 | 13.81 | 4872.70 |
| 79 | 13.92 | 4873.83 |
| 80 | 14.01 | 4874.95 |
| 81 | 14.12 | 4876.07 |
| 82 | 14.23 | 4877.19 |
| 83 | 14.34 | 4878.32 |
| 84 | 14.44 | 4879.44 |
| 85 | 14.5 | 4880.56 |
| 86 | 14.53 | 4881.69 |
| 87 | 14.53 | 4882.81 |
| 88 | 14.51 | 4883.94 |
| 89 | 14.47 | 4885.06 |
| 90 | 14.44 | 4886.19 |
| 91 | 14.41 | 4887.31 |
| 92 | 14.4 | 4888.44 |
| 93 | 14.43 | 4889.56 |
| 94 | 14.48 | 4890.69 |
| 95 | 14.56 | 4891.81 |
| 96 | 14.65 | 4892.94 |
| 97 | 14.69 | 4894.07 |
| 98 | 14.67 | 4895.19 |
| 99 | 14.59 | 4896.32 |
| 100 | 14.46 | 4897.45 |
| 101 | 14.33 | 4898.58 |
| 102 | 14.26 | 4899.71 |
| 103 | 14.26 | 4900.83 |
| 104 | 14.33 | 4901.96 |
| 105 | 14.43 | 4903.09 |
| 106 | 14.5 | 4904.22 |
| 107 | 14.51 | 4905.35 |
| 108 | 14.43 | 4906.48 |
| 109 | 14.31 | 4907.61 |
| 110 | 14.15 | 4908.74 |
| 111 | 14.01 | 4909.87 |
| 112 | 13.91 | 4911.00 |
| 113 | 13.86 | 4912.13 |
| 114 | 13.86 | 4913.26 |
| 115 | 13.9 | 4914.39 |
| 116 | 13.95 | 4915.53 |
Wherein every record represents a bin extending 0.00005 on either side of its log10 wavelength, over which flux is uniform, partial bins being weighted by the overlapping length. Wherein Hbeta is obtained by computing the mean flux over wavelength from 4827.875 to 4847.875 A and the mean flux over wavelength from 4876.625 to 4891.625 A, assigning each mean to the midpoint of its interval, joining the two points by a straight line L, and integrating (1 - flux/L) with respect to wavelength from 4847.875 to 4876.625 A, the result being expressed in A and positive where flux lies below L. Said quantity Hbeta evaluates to 3.5 A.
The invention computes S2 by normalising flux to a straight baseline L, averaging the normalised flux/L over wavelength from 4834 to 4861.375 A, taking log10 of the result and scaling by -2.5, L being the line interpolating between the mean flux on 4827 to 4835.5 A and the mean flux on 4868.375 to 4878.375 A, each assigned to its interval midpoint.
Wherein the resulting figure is 0.07 mag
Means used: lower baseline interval 14.7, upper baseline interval 13.8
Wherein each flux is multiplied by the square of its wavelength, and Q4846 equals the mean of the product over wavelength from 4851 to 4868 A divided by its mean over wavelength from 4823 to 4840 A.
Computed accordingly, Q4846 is 0.83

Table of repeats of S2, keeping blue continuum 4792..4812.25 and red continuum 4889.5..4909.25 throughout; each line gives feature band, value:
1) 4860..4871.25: 0.20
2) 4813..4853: 0.02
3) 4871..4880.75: 0.03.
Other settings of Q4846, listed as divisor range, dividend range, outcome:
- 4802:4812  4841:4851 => 0.99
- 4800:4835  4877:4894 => 1.02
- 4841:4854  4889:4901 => 1.05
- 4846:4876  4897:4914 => 1.13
